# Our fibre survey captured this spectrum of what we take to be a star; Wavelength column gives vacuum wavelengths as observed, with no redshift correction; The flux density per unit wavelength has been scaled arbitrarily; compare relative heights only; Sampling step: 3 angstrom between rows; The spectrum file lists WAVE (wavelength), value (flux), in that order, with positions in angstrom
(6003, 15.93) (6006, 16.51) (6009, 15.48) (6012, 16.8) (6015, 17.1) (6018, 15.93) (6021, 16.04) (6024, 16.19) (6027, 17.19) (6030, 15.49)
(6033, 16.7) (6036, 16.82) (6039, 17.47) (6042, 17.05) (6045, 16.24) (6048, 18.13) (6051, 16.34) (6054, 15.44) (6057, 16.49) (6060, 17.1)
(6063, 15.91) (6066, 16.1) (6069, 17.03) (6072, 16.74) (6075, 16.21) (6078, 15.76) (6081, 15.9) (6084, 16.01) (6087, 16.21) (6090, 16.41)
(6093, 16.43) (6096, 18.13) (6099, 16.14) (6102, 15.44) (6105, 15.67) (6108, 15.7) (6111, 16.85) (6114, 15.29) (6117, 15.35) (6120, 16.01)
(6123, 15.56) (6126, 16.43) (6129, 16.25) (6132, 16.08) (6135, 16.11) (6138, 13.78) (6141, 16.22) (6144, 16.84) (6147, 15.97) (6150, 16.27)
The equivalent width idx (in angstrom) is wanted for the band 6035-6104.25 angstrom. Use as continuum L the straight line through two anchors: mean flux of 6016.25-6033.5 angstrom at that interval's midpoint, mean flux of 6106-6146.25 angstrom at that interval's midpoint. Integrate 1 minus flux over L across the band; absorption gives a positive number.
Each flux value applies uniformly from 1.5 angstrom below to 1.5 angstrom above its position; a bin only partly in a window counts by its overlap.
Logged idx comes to -1.7 angstrom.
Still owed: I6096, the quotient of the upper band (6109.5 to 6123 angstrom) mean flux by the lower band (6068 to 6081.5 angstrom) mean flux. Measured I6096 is 1.0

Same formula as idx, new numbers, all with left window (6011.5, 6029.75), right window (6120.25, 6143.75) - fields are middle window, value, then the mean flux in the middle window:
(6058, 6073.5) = -0.3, 16.6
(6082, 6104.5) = -0.4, 16.4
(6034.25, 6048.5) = -0.6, 17.1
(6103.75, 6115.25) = 0.1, 15.9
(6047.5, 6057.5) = -0.1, 16.5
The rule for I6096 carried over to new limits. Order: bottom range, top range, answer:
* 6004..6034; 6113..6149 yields 0.97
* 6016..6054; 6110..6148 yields 0.96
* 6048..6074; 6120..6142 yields 0.96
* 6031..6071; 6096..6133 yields 0.96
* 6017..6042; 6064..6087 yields 0.98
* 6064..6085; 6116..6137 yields 0.98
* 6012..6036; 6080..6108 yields 0.99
